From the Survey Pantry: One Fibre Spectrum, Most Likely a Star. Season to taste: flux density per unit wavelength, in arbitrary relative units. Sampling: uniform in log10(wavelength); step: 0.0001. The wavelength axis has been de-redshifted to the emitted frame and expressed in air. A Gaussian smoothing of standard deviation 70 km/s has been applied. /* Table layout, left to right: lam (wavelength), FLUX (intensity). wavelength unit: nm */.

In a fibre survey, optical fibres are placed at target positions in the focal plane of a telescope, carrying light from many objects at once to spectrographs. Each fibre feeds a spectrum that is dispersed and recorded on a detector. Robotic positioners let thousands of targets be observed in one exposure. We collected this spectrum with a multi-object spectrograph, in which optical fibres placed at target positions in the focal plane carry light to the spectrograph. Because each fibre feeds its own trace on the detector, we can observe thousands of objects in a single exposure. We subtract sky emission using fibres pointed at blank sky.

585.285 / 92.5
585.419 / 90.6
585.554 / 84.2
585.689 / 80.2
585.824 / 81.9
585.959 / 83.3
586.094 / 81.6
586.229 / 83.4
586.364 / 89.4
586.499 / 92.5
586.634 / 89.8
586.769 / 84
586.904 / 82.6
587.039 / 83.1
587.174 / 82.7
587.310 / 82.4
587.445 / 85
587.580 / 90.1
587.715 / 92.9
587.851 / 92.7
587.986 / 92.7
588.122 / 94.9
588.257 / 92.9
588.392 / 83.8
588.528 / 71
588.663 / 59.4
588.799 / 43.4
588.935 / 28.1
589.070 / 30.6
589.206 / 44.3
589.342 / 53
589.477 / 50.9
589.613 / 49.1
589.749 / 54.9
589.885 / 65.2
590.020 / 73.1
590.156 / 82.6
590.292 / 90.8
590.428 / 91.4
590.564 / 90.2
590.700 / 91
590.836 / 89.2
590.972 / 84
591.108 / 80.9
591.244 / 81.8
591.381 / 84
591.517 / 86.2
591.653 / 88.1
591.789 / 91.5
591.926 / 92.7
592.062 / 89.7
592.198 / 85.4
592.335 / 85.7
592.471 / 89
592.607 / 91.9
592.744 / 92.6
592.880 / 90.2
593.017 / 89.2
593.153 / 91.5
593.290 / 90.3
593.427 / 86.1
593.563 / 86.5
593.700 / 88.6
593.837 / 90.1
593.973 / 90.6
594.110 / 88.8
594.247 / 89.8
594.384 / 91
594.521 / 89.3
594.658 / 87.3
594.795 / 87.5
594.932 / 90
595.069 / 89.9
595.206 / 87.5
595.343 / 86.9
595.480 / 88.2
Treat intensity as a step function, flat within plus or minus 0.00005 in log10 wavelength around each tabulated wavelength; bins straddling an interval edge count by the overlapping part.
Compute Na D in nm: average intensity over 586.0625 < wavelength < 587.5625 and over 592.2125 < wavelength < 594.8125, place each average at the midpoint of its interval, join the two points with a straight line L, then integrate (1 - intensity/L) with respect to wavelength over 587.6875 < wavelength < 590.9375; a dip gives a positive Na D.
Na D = 0.59 nm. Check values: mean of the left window 85.4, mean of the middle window 71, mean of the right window 89.2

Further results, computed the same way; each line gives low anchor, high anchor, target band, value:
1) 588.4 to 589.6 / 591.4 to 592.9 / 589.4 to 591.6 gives -0.29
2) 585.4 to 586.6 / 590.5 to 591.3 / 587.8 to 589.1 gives 0.24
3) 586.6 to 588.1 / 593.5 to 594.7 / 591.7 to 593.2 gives -0.02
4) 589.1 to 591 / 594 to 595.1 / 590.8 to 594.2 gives -0.31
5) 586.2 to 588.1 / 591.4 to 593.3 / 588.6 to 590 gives 0.63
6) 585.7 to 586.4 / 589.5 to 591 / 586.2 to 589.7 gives 0.31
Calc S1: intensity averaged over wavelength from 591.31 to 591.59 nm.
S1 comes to 85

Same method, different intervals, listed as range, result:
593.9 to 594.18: 89.8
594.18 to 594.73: 89.3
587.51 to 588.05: 92.1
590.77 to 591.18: 84.7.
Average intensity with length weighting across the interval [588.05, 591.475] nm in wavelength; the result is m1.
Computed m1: 70.6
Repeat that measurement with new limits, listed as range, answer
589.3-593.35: 82.4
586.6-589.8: 71.3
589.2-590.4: 64.6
